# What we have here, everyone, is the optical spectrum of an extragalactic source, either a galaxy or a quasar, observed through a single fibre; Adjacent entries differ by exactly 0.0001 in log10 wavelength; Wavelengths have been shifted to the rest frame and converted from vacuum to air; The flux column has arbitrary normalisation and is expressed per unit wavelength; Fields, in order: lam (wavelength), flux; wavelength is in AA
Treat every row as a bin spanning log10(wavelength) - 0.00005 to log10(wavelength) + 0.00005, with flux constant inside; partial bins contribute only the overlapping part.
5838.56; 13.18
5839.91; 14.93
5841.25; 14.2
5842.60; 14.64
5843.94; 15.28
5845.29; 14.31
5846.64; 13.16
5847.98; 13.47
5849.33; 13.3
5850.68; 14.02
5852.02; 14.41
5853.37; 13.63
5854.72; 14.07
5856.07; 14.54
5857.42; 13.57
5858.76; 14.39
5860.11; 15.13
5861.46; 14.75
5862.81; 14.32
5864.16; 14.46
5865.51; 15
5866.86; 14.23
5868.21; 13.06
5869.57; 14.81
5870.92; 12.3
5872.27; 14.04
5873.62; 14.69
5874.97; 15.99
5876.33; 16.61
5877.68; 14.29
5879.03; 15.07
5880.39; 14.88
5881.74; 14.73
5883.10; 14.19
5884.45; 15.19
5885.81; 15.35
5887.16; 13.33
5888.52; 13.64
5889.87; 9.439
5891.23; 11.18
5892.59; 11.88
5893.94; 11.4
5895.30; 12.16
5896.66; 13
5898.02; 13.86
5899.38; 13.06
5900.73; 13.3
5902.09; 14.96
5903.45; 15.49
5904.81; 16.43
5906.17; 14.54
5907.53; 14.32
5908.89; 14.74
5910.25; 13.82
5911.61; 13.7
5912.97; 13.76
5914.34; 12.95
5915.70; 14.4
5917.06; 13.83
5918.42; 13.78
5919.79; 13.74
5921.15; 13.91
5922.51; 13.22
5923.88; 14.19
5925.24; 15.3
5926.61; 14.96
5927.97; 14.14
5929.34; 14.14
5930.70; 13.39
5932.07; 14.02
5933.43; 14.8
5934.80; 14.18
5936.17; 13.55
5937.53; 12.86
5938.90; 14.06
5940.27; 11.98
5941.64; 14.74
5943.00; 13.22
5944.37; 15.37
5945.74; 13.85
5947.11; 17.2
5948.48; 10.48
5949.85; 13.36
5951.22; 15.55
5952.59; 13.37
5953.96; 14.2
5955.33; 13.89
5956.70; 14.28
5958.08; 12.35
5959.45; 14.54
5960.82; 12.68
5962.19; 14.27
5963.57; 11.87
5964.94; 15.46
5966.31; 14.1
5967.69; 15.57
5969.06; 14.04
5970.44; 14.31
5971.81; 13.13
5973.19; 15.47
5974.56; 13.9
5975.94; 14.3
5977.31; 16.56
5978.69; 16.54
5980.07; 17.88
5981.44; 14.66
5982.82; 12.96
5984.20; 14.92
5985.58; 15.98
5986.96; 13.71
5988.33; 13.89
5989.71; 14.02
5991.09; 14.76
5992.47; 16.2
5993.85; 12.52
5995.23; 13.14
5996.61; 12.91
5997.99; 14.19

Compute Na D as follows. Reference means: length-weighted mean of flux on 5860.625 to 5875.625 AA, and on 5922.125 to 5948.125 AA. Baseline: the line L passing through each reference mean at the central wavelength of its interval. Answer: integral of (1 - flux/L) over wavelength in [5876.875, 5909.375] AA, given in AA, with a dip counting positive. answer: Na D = 1.11 AA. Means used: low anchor 14.3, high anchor 14.1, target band 13.8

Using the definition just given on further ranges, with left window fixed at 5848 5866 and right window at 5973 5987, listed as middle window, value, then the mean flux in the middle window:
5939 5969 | 2.2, 13.9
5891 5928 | 2.1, 13.8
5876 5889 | -0.2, 14.7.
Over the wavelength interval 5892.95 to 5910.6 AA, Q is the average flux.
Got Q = 13.9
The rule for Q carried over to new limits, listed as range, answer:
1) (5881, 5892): 13.4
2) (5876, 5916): 13.8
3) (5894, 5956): 14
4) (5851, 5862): 14.3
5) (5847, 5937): 14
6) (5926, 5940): 13.9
